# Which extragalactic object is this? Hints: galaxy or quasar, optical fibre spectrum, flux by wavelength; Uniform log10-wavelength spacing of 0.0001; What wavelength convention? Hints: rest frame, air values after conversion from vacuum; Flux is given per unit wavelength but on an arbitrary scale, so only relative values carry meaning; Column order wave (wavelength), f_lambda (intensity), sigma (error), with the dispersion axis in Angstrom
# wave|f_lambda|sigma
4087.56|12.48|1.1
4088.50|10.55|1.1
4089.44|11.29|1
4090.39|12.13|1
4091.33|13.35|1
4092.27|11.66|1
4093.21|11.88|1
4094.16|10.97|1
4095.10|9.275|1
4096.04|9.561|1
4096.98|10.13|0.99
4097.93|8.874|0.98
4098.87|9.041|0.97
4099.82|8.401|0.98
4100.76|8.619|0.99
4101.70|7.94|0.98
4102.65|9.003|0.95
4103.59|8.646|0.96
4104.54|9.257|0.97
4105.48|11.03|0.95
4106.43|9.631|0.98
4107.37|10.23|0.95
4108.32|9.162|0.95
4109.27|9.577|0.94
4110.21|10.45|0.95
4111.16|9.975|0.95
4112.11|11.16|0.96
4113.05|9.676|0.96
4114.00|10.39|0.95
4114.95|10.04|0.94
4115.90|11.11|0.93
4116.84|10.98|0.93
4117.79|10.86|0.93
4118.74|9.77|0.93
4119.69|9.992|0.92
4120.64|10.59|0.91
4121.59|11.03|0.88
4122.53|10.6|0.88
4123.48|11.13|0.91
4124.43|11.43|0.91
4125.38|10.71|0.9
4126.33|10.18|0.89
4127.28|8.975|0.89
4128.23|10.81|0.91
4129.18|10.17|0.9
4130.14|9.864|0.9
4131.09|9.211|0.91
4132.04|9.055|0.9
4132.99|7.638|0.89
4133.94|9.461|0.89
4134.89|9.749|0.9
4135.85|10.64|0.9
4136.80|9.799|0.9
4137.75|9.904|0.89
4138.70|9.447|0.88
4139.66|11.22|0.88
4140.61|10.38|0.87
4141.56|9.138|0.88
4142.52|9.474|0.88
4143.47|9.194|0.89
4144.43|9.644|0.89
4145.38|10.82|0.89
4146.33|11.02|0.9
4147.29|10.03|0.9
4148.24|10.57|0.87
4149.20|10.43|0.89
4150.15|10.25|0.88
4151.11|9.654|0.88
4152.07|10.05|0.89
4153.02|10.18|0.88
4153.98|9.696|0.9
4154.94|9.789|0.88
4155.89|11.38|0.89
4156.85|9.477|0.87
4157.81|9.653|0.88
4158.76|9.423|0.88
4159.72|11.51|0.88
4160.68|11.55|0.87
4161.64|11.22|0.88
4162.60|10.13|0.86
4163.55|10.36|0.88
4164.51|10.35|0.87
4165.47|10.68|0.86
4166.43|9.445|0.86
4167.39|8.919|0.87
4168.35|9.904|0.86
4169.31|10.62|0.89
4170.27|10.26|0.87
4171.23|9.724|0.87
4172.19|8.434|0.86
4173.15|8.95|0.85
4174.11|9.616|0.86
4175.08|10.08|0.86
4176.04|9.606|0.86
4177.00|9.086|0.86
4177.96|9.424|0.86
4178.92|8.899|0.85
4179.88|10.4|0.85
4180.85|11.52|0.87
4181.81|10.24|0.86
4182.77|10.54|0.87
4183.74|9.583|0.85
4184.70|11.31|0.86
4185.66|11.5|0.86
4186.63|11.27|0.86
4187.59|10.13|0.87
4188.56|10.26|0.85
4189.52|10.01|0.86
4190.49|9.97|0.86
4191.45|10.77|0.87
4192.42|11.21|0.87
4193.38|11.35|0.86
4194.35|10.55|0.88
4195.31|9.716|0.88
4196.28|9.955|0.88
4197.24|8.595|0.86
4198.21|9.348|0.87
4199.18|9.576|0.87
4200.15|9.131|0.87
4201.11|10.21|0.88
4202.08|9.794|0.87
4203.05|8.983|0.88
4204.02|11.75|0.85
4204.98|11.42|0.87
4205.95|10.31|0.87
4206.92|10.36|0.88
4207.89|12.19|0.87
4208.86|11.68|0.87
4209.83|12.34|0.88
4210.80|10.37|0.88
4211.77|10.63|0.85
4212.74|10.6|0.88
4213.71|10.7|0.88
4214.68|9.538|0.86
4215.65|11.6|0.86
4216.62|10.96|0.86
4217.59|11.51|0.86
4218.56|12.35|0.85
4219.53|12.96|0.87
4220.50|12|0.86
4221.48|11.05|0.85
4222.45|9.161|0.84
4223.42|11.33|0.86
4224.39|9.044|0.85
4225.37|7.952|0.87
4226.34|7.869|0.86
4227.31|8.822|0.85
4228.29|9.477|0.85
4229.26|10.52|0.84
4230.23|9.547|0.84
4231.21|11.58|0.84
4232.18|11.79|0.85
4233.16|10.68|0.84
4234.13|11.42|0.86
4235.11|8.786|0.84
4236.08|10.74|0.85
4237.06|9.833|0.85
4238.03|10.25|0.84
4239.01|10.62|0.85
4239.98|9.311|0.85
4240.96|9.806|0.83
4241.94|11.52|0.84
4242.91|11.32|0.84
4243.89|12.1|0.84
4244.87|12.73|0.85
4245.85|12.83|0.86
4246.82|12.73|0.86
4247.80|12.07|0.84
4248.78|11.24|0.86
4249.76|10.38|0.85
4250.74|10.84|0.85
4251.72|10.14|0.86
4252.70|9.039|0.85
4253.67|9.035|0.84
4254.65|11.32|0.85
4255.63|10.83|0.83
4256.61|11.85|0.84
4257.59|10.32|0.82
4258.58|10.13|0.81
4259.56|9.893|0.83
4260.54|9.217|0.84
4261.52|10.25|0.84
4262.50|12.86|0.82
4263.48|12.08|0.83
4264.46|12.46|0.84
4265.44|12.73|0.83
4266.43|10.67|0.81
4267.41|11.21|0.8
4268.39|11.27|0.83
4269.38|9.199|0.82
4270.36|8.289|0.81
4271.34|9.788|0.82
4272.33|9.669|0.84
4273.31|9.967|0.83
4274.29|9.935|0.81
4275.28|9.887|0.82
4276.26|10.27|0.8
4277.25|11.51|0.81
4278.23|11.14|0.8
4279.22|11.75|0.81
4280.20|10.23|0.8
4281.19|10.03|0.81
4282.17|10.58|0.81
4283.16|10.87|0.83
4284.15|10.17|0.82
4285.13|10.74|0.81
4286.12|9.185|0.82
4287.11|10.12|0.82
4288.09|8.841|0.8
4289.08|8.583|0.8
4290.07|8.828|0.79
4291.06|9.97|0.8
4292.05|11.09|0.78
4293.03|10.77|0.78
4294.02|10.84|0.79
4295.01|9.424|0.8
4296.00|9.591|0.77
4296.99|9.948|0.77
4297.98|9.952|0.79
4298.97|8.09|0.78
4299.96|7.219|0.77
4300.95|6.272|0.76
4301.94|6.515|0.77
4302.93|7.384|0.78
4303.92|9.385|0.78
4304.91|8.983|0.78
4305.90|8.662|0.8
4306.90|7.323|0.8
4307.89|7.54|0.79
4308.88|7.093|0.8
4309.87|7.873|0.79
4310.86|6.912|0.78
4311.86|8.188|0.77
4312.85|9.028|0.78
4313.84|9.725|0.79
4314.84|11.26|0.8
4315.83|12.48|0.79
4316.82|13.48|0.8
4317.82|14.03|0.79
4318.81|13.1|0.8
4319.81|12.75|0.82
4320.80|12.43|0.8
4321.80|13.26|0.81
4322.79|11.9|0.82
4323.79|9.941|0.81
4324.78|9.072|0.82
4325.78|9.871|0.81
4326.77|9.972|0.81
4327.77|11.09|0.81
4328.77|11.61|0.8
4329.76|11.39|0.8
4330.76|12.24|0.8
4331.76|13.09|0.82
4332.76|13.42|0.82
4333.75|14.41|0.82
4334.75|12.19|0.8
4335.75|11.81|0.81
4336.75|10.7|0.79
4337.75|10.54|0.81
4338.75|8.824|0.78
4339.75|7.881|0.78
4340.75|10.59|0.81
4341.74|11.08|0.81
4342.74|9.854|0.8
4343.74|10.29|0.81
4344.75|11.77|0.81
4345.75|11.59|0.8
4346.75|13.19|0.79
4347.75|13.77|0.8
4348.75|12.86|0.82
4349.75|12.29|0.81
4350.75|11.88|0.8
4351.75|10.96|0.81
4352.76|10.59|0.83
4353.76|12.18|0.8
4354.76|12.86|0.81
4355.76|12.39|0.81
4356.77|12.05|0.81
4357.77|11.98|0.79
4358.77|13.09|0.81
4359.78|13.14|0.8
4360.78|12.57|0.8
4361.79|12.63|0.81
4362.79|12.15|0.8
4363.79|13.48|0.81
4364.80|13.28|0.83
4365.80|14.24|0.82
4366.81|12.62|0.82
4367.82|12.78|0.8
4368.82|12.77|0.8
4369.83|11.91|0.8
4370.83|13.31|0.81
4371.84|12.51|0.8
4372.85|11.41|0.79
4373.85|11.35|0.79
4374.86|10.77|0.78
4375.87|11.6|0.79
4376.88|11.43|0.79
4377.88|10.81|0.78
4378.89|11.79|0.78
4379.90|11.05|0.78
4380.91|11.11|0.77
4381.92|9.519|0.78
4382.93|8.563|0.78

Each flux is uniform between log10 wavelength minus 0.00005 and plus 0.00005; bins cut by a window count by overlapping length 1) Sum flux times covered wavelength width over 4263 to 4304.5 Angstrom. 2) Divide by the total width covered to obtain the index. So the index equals 9.91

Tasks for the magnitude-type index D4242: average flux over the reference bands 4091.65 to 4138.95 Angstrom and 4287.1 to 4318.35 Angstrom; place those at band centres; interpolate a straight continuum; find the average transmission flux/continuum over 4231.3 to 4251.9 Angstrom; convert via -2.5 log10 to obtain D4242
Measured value -0.17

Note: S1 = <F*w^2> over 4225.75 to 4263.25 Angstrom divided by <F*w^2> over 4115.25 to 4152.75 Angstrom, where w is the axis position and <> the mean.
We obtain 1.1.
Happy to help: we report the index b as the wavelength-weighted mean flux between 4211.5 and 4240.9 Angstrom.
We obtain 10.4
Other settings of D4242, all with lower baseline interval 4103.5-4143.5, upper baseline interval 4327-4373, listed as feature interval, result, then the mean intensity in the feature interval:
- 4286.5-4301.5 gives 0.23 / 9.29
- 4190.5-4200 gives 0.06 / 10.1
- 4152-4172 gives 0.02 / 10.2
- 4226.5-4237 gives 0.08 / 10.2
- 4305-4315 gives 0.37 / 8.28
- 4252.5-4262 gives 0.10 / 10.2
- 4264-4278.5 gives 0.08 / 10.5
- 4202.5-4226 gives 0.00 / 10.8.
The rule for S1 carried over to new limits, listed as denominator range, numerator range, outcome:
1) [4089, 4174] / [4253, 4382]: 1.18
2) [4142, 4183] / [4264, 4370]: 1.16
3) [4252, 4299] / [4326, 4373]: 1.20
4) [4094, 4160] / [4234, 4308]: 1.09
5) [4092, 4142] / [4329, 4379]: 1.34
